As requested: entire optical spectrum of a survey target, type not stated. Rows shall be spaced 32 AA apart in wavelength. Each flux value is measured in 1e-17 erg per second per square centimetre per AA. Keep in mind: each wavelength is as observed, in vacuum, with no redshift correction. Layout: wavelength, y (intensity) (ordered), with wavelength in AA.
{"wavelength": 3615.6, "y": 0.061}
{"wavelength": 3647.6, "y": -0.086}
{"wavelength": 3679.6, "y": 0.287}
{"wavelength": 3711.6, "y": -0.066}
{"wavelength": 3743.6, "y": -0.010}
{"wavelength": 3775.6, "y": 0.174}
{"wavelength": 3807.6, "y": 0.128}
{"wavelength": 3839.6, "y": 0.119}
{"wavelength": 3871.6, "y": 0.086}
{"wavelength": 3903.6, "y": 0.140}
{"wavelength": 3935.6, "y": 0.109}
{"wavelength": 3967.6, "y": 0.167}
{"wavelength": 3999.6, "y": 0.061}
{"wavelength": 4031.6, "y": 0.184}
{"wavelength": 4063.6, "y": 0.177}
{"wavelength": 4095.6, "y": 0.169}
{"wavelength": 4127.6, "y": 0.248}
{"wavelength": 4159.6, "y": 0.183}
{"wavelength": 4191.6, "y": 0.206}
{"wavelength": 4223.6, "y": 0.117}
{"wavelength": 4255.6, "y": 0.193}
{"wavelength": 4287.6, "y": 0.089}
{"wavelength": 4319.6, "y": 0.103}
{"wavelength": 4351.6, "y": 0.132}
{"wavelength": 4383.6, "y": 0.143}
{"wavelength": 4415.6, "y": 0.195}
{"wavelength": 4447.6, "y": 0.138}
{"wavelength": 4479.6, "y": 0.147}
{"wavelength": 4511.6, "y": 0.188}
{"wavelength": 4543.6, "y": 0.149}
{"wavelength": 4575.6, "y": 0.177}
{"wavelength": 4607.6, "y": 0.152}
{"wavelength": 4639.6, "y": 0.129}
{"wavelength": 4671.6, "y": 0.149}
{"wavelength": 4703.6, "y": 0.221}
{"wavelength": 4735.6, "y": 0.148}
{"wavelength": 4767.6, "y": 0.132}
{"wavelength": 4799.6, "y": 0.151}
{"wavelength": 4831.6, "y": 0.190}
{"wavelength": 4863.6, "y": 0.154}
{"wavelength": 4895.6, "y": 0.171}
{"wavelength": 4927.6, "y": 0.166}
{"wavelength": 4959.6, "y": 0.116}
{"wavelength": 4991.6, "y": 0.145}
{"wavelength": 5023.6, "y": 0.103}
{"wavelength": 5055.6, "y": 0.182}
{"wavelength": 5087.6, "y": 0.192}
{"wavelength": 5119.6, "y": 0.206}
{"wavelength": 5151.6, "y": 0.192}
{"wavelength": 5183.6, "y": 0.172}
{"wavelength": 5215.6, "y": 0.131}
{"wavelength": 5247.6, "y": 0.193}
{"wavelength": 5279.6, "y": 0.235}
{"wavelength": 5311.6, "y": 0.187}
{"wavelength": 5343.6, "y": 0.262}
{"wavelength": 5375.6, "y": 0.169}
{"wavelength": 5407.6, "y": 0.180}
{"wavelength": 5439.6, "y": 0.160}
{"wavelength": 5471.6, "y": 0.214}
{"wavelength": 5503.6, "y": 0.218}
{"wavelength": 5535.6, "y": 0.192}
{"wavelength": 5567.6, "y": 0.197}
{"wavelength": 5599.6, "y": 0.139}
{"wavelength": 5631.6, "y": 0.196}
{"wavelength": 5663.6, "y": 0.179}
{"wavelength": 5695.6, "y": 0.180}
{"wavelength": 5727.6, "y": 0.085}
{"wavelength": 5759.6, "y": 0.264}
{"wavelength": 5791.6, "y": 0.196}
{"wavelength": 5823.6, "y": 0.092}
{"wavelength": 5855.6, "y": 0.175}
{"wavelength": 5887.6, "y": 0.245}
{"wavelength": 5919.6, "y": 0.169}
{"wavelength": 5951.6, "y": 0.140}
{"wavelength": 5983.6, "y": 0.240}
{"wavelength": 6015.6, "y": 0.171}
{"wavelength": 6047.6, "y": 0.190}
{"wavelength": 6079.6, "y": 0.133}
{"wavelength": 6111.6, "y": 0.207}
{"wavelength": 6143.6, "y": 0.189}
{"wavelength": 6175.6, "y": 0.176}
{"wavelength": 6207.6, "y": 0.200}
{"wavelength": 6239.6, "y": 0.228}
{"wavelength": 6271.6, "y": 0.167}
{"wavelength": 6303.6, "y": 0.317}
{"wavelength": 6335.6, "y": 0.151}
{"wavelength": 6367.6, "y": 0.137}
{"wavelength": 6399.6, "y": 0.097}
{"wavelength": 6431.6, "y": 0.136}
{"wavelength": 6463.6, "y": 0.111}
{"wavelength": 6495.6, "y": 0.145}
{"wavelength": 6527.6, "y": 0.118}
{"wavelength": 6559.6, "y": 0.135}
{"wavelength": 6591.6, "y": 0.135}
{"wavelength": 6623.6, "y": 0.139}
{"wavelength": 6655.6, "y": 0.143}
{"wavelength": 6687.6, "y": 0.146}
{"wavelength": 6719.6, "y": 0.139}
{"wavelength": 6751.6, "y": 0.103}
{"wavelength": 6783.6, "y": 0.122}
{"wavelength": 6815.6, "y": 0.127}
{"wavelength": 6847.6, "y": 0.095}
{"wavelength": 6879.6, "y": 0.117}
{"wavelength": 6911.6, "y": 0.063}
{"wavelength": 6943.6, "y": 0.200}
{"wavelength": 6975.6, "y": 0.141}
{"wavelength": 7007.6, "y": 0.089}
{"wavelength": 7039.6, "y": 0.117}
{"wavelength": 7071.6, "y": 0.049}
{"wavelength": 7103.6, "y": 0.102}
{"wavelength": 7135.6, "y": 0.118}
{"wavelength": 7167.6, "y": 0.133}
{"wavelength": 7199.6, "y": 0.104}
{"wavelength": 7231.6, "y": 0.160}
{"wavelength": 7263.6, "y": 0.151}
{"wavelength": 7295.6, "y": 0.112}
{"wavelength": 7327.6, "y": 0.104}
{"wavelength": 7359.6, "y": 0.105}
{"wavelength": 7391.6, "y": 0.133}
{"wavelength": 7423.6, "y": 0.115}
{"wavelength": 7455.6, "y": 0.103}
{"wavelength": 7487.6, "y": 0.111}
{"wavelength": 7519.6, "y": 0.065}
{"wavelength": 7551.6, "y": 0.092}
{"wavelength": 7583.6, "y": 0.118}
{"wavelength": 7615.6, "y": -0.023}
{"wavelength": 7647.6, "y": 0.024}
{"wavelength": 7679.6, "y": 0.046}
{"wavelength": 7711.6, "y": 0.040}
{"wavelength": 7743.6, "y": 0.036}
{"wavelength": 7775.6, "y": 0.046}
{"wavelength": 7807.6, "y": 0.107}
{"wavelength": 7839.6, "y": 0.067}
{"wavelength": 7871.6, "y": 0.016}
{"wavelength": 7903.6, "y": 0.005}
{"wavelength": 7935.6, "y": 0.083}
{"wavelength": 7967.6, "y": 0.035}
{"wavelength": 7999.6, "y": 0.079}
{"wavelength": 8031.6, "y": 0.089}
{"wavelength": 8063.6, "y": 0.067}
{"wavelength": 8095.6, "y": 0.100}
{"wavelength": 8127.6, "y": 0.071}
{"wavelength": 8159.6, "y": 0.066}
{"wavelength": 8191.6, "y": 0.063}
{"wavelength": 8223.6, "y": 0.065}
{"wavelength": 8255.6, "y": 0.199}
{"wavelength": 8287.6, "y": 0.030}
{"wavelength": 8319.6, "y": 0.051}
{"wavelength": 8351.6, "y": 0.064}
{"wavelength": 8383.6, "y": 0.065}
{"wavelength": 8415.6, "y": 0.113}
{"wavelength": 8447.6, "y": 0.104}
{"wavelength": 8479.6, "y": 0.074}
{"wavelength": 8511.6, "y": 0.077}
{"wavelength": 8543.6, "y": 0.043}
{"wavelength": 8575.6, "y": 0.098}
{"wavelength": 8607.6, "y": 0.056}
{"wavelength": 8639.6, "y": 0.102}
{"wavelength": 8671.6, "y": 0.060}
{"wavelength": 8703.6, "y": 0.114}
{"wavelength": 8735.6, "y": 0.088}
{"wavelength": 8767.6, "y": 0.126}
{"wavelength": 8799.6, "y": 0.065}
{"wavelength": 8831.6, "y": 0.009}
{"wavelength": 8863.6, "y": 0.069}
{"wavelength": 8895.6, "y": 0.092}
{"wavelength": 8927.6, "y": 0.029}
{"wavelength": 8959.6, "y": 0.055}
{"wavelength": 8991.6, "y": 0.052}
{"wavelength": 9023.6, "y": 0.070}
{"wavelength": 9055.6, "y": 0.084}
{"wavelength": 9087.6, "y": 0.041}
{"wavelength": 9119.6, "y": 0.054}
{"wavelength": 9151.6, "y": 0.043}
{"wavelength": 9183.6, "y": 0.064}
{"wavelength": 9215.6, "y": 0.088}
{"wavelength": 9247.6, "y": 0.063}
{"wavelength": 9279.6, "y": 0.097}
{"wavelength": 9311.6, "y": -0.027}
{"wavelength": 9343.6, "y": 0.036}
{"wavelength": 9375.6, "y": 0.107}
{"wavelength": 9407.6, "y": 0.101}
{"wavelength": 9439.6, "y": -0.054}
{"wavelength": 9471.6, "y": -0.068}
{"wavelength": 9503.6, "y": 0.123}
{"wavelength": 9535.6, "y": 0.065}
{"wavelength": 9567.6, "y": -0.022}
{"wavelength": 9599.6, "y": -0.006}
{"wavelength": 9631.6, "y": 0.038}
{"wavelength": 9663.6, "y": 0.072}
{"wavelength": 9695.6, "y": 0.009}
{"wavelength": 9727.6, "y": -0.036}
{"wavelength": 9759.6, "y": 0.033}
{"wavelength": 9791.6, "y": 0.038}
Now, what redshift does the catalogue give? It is 0.26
